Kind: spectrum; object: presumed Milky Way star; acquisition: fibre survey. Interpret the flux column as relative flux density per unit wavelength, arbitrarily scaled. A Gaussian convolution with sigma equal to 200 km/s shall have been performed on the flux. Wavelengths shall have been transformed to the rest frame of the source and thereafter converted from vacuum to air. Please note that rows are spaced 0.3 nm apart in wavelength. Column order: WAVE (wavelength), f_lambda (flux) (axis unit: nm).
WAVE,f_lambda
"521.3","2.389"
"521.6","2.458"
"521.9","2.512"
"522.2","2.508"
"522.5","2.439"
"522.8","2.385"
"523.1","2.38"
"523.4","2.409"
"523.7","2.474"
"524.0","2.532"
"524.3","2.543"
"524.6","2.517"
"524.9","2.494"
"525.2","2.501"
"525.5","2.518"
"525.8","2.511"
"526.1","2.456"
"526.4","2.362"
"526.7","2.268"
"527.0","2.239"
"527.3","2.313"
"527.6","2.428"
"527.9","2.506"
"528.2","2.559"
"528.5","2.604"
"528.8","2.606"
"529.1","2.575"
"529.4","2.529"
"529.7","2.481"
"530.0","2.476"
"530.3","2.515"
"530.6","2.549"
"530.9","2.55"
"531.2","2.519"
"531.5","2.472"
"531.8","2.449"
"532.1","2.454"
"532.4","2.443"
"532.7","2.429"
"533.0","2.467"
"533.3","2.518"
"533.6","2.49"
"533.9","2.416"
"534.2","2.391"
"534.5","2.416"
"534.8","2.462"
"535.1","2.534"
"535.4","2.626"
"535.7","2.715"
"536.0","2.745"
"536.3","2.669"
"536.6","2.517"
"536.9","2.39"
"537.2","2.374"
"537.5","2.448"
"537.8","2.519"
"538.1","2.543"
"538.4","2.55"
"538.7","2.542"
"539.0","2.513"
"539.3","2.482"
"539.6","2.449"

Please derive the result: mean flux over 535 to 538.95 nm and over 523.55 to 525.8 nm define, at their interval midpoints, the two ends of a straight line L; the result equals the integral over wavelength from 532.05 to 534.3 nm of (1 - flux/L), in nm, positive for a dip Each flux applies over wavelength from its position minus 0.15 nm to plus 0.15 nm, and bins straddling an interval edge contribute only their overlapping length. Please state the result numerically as 0.08 nm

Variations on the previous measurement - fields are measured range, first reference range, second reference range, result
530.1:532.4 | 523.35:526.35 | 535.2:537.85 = 0.029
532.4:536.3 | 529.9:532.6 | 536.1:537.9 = -0.045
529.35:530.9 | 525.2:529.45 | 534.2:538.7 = -0.018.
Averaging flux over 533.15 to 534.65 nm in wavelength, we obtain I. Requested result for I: 2.45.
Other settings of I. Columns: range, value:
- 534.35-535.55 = 2.51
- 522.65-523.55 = 2.39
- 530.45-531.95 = 2.51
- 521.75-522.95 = 2.46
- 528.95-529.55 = 2.55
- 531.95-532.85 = 2.44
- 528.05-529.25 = 2.59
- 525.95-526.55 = 2.41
